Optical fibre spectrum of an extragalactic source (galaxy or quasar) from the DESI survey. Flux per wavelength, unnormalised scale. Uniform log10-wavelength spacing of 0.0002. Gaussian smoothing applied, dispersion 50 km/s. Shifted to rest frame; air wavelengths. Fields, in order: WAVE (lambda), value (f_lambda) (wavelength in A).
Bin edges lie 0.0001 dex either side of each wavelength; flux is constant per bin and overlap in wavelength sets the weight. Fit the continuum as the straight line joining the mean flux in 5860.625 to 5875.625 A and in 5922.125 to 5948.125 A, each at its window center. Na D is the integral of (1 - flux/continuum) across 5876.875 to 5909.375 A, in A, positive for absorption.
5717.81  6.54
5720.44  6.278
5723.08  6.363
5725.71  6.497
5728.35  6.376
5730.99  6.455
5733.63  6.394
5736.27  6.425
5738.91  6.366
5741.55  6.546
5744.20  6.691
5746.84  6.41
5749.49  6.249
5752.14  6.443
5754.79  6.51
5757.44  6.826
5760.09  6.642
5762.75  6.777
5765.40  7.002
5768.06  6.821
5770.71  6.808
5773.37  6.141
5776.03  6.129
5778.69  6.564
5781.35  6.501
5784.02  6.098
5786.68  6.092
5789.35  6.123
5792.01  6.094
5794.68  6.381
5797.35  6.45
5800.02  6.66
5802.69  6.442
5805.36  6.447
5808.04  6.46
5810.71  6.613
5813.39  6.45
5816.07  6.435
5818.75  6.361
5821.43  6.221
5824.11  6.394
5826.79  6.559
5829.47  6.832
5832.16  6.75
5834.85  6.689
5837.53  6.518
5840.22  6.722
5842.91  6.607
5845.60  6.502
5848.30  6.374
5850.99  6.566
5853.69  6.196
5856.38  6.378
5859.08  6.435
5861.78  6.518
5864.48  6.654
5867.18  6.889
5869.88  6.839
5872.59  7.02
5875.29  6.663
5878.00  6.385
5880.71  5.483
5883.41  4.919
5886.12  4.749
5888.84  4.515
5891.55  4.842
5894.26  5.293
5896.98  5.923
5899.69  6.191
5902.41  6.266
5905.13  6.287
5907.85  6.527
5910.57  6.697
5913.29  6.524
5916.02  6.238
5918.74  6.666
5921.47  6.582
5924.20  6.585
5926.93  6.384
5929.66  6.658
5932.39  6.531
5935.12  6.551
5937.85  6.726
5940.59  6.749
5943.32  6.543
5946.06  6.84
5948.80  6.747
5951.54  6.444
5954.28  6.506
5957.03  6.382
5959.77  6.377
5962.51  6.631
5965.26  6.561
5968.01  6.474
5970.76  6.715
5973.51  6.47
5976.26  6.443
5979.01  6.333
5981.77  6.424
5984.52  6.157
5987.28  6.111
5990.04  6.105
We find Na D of 5.3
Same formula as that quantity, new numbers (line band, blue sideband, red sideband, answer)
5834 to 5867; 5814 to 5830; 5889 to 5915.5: -1.2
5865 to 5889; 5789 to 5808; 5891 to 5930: 1.0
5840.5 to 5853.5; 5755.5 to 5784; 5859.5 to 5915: -0.5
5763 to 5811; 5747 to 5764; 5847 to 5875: 1.0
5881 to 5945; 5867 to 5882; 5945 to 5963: 4.1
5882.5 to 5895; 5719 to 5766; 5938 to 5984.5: 3.2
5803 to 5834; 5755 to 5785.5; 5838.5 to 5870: 0.2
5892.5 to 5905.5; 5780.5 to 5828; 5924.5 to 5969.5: 1.1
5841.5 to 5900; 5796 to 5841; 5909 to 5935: 4.0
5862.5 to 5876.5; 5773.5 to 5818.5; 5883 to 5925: -1.7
